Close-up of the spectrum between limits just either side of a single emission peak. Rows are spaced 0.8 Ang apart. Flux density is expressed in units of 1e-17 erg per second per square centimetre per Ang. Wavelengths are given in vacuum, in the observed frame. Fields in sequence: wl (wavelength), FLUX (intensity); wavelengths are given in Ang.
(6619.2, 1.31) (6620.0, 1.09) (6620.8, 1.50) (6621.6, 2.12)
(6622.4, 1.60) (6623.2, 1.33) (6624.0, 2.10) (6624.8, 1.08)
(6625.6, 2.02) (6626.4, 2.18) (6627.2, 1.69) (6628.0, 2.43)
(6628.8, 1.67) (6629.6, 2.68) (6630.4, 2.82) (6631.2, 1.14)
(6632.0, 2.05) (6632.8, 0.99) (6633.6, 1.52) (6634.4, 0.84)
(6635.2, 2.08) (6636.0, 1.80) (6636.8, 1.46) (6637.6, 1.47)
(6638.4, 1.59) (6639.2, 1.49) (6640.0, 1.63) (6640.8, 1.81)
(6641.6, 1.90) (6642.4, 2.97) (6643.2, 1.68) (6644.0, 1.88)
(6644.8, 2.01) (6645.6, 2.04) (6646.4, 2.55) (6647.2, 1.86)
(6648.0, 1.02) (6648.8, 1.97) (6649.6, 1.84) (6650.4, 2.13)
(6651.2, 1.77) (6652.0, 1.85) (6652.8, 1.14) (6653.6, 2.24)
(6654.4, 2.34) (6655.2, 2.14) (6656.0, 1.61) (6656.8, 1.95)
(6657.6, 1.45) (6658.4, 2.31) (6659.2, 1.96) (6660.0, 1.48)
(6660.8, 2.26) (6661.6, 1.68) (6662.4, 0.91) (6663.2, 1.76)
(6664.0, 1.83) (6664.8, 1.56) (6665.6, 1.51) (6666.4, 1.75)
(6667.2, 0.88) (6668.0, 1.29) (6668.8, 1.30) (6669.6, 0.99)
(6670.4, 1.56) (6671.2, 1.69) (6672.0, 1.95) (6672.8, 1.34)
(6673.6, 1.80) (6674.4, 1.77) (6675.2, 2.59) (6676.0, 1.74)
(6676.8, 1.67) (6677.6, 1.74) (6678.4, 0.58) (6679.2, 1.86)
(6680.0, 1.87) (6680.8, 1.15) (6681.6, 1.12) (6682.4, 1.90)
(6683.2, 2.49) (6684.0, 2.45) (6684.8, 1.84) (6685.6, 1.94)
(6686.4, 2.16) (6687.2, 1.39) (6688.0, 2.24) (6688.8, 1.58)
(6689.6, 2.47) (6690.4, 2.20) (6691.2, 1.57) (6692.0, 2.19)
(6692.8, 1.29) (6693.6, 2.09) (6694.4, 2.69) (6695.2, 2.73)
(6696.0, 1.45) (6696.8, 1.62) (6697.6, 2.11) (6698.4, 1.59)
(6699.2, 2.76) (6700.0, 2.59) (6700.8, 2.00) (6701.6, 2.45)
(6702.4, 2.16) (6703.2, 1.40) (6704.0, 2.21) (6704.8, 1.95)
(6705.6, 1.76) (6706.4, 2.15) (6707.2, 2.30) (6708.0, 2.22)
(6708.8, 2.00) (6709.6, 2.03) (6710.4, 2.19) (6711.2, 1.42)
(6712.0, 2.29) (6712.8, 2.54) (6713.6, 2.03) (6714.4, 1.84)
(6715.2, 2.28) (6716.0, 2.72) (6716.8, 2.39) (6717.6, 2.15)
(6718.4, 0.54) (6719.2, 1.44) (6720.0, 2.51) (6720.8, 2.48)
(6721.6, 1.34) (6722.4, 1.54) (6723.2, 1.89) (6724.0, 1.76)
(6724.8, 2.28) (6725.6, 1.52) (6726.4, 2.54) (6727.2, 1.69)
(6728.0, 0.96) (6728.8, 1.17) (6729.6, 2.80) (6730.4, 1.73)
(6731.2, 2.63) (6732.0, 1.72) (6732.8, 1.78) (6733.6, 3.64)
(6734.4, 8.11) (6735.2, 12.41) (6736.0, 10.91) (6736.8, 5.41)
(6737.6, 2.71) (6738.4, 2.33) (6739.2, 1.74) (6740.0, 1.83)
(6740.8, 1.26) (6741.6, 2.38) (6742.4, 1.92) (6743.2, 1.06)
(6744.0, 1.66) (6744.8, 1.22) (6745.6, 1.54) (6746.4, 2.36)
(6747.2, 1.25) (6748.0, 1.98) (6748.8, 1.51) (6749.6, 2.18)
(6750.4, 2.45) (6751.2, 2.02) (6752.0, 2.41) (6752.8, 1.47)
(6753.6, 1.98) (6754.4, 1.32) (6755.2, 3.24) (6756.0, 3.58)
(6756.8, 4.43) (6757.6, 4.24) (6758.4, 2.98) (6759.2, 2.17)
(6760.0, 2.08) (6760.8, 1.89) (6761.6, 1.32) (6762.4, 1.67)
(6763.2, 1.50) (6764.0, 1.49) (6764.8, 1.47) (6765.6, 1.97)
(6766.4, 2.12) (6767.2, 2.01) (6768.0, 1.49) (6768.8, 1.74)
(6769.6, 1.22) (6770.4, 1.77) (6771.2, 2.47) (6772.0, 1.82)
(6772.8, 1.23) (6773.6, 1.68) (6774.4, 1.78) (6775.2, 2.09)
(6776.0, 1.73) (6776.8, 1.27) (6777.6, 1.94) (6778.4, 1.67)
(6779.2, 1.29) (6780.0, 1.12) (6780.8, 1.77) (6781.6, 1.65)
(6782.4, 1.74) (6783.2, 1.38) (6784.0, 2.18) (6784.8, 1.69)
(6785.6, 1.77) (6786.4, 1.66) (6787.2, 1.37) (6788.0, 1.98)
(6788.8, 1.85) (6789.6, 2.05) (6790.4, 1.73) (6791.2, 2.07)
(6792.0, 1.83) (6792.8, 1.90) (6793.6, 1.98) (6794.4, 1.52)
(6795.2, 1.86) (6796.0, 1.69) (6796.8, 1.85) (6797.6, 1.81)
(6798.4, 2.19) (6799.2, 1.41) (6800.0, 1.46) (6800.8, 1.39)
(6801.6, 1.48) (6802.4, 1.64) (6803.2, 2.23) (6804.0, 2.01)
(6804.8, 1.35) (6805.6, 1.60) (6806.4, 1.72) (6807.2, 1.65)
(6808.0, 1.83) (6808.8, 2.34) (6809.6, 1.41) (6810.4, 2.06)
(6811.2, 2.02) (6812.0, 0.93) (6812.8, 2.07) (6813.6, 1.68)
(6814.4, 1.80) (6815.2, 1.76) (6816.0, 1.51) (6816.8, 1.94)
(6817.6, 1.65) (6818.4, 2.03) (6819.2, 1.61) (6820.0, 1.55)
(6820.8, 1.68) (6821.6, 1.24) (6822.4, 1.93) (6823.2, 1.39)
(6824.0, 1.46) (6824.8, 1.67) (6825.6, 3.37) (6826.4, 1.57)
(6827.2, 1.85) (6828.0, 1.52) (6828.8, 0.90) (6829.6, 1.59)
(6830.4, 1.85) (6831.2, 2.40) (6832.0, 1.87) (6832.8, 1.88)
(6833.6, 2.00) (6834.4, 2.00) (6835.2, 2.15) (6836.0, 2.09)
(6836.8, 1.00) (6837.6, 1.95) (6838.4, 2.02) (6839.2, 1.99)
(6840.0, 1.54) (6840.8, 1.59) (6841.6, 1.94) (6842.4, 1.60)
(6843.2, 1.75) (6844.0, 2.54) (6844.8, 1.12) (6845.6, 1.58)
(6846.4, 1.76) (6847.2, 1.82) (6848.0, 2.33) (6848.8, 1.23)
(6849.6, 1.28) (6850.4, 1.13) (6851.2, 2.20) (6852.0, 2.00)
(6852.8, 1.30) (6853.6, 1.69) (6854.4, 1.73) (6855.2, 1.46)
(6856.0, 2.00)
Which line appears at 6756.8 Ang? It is [N II] 6583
